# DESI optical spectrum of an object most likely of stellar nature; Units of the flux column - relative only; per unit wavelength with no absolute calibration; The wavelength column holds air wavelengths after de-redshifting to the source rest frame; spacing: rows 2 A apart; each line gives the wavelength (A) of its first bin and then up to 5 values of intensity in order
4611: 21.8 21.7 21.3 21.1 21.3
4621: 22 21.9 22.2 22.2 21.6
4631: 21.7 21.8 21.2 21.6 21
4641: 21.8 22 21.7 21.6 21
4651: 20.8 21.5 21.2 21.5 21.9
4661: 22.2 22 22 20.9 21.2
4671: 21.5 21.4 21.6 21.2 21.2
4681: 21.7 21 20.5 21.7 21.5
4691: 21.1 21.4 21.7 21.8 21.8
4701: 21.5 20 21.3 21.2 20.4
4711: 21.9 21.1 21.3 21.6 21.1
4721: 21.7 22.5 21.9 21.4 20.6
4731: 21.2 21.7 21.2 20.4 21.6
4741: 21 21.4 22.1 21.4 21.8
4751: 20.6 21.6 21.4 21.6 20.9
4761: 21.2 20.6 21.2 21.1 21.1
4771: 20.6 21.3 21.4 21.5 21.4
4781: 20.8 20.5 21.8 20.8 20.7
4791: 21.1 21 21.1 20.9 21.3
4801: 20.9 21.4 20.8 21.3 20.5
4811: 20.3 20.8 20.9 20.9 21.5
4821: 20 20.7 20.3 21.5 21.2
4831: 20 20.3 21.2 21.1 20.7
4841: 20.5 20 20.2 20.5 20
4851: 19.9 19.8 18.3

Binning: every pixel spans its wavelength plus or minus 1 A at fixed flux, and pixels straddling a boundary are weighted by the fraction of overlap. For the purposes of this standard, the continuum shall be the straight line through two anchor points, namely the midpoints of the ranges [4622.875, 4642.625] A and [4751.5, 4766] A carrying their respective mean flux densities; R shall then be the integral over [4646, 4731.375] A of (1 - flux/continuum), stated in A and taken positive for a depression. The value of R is 0.35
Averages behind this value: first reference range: 21.7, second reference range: 21.2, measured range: 21.4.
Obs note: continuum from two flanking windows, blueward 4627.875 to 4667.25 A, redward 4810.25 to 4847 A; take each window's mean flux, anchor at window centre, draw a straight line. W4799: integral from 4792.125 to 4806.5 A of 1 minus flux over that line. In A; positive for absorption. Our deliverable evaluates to -0.2 A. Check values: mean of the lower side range 21.6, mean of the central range 21.1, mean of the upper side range 20.7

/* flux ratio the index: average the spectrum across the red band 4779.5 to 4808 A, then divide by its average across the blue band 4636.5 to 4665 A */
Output 0.98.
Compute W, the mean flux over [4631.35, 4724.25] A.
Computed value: 21.4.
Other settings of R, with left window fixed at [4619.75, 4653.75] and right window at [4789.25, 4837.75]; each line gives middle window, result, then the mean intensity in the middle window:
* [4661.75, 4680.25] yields 0.0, 21.5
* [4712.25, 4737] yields -0.2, 21.4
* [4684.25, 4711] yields 0.1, 21.3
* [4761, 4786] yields -0.1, 21.1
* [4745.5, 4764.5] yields -0.1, 21.3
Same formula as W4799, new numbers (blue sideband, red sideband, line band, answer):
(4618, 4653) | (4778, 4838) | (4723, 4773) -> -0.3 A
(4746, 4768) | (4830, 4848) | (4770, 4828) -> -0.3 A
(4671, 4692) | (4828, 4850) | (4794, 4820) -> -0.4 A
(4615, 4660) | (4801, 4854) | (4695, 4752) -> -0.5 A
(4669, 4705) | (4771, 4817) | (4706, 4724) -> -0.2 A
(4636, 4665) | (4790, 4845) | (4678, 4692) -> 0.1 A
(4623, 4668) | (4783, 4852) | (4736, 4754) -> -0.2 A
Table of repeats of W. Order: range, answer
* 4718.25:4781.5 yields 21.3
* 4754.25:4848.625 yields 20.9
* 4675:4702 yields 21.4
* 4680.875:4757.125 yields 21.3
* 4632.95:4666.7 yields 21.6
